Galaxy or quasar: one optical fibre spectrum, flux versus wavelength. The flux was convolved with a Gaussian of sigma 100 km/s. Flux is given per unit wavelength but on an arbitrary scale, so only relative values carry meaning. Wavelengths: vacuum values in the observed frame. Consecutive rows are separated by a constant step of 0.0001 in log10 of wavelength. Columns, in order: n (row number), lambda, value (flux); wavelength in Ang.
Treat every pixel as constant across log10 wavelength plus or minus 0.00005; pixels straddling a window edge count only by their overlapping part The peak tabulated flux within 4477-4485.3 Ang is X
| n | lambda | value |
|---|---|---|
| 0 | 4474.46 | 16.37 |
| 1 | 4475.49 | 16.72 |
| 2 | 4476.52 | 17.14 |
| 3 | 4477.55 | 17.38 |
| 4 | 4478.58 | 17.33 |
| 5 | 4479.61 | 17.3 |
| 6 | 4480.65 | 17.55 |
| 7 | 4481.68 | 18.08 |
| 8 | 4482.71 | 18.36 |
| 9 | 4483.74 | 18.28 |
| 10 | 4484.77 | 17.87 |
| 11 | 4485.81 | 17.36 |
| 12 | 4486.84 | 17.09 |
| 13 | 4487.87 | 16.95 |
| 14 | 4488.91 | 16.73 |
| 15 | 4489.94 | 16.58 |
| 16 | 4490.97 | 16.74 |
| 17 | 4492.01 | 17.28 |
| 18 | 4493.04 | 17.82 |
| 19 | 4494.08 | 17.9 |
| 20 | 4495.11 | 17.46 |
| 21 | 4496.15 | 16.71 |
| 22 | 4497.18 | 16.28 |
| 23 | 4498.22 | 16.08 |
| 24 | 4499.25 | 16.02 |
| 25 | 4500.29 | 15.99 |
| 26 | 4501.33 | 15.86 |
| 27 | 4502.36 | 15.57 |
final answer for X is 18.36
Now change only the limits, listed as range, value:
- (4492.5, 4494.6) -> 17.9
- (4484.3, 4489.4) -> 17.87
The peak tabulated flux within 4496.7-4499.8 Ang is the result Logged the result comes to 16.28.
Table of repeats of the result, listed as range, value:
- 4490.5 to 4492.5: 17.28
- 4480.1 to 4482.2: 18.08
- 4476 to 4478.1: 17.38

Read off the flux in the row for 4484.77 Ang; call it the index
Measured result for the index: 17.87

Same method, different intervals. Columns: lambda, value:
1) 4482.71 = 18.36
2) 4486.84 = 17.09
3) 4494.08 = 17.9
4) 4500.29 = 15.99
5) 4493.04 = 17.82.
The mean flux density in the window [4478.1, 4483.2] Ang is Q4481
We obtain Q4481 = 17.7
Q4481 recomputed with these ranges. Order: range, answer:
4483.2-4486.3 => 17.8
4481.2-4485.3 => 18.1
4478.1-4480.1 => 17.3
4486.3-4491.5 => 16.8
